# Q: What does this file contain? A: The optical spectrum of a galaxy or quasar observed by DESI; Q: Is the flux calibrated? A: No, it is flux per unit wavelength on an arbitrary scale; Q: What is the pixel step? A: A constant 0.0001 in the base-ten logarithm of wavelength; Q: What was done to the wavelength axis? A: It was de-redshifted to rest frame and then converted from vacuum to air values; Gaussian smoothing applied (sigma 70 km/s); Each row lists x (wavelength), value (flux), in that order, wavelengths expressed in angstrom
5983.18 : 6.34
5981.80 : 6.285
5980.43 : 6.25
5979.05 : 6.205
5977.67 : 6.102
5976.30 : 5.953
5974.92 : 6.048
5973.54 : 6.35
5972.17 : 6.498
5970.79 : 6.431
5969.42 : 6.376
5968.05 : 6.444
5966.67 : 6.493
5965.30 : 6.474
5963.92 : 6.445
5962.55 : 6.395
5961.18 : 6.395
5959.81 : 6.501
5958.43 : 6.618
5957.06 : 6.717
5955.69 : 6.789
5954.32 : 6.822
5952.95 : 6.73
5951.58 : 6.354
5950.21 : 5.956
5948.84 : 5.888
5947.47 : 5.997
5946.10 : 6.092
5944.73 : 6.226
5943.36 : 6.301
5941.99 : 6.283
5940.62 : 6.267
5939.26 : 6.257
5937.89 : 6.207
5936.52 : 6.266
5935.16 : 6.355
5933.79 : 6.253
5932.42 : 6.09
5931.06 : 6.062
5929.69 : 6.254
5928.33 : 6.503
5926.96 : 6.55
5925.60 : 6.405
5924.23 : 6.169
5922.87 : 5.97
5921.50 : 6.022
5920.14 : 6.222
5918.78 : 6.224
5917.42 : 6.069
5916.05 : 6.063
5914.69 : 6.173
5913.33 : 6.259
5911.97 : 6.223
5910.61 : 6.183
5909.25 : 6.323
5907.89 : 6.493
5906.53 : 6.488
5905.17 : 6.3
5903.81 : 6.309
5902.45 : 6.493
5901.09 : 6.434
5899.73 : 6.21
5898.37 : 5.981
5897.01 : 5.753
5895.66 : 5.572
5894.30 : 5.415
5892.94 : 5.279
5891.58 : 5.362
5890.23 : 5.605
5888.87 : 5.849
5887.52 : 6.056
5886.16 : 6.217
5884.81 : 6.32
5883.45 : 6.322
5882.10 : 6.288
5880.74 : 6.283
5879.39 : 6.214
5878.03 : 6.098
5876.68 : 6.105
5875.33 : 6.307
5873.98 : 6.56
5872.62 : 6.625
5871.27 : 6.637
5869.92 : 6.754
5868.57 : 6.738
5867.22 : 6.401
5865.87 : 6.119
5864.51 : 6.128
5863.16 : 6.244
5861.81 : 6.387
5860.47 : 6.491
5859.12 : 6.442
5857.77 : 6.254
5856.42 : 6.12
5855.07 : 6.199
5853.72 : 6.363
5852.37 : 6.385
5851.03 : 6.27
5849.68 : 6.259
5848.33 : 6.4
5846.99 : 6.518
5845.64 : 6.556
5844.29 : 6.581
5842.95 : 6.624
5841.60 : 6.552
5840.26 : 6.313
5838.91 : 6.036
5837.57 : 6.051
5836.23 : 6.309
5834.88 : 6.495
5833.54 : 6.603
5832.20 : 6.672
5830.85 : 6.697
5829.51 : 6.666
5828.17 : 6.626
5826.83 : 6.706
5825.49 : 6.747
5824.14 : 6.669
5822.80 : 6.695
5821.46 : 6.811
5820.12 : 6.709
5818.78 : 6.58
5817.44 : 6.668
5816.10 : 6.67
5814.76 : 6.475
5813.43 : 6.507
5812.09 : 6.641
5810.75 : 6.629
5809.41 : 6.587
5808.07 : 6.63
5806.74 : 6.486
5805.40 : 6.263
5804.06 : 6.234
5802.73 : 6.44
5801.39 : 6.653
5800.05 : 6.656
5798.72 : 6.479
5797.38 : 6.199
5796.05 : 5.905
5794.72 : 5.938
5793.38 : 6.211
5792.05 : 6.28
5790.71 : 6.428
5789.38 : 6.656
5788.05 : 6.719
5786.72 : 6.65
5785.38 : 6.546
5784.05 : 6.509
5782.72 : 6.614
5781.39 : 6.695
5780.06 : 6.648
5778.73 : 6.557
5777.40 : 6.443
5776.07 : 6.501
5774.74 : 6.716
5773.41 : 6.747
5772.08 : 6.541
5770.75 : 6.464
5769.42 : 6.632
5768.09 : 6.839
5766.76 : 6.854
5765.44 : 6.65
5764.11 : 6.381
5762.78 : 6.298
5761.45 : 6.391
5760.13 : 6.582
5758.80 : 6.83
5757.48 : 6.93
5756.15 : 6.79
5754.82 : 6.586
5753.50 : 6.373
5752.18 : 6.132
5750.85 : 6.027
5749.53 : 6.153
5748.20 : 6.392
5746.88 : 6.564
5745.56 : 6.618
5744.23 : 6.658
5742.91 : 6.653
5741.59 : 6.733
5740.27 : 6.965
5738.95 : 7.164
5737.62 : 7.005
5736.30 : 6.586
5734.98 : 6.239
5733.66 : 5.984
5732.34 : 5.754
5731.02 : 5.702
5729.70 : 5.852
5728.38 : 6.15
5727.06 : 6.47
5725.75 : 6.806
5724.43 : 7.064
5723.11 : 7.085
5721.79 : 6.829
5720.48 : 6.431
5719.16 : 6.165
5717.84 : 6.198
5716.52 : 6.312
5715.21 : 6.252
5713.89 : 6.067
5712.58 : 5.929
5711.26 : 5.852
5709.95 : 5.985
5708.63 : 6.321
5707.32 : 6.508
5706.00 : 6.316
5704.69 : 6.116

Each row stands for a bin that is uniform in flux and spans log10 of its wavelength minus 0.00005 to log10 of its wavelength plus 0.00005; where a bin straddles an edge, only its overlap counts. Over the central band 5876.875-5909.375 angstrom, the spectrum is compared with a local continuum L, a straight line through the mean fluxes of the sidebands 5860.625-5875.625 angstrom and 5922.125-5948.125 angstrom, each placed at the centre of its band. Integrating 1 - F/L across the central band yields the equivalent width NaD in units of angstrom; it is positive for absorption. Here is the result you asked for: 1.6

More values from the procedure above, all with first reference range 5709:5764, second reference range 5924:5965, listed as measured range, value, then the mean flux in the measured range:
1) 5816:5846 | -0.83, 6.56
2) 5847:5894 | 1.01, 6.23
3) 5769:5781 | -0.33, 6.58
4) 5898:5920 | 0.31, 6.27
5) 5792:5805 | 0.21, 6.3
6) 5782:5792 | -0.26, 6.57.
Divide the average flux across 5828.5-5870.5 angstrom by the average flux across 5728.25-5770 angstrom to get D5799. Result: 1.0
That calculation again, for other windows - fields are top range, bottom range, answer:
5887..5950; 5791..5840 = 0.94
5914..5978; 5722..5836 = 0.96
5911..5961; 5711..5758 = 0.98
